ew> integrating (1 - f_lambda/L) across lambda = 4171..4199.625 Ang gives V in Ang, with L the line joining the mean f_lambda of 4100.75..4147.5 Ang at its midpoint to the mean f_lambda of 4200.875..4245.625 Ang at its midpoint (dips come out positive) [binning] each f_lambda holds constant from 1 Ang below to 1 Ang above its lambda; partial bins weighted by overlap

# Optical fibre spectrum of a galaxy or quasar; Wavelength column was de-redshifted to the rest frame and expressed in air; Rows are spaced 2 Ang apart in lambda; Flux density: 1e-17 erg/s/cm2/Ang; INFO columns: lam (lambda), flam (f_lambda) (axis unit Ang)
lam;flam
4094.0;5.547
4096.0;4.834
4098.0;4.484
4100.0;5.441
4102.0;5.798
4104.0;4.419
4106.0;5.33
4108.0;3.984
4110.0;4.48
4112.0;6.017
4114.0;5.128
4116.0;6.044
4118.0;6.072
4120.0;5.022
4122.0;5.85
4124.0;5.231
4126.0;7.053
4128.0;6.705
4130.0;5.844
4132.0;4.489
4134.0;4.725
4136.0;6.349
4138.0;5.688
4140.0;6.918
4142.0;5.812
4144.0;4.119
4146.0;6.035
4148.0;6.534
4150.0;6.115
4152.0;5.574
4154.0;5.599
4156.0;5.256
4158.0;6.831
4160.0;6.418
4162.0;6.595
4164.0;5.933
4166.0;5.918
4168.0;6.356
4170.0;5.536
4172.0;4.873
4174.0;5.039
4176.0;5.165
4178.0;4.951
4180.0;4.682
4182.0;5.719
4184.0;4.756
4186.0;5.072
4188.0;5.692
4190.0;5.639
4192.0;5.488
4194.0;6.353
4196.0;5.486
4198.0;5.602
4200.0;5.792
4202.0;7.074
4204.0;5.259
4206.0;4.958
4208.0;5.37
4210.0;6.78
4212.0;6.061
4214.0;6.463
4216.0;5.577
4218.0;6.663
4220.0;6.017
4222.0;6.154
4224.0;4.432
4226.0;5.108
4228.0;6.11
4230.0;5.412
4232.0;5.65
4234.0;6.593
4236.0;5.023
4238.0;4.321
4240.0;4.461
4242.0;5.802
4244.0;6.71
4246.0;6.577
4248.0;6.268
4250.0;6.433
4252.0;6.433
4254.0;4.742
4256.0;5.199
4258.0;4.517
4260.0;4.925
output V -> 1.7 Ang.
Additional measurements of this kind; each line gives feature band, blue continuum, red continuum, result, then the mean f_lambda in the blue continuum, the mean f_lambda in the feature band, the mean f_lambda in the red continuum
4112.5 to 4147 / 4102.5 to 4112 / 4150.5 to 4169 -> -2.6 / 4.77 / 5.72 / 6.06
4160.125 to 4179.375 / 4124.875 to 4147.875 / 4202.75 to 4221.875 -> 0.8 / 5.82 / 5.62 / 5.93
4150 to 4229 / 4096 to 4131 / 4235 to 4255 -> -1.8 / 5.45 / 5.71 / 5.68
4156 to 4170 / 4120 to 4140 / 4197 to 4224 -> -0.9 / 5.79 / 6.21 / 5.92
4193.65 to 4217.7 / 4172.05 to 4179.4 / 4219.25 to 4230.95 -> -2.6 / 5.01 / 5.91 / 5.53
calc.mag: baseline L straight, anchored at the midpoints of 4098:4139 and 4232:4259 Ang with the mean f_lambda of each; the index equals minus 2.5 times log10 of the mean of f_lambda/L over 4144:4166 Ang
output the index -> -0.09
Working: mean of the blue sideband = 5.46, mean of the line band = 5.99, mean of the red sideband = 5.62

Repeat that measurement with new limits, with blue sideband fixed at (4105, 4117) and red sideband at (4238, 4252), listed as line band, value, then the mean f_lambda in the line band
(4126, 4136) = -0.08 mag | 5.69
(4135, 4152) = -0.11 mag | 5.92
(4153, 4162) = -0.12 mag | 6.09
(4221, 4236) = 0.05 mag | 5.6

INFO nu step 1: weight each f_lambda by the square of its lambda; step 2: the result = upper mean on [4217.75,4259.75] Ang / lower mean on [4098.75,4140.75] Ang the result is 1.1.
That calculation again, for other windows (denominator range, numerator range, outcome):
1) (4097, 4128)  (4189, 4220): 1.14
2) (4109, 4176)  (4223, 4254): 1.03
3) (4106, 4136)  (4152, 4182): 1.05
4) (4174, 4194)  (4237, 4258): 1.10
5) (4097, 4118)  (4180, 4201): 1.11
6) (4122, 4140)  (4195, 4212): 1.03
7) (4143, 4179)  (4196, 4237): 1.04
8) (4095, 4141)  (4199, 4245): 1.10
